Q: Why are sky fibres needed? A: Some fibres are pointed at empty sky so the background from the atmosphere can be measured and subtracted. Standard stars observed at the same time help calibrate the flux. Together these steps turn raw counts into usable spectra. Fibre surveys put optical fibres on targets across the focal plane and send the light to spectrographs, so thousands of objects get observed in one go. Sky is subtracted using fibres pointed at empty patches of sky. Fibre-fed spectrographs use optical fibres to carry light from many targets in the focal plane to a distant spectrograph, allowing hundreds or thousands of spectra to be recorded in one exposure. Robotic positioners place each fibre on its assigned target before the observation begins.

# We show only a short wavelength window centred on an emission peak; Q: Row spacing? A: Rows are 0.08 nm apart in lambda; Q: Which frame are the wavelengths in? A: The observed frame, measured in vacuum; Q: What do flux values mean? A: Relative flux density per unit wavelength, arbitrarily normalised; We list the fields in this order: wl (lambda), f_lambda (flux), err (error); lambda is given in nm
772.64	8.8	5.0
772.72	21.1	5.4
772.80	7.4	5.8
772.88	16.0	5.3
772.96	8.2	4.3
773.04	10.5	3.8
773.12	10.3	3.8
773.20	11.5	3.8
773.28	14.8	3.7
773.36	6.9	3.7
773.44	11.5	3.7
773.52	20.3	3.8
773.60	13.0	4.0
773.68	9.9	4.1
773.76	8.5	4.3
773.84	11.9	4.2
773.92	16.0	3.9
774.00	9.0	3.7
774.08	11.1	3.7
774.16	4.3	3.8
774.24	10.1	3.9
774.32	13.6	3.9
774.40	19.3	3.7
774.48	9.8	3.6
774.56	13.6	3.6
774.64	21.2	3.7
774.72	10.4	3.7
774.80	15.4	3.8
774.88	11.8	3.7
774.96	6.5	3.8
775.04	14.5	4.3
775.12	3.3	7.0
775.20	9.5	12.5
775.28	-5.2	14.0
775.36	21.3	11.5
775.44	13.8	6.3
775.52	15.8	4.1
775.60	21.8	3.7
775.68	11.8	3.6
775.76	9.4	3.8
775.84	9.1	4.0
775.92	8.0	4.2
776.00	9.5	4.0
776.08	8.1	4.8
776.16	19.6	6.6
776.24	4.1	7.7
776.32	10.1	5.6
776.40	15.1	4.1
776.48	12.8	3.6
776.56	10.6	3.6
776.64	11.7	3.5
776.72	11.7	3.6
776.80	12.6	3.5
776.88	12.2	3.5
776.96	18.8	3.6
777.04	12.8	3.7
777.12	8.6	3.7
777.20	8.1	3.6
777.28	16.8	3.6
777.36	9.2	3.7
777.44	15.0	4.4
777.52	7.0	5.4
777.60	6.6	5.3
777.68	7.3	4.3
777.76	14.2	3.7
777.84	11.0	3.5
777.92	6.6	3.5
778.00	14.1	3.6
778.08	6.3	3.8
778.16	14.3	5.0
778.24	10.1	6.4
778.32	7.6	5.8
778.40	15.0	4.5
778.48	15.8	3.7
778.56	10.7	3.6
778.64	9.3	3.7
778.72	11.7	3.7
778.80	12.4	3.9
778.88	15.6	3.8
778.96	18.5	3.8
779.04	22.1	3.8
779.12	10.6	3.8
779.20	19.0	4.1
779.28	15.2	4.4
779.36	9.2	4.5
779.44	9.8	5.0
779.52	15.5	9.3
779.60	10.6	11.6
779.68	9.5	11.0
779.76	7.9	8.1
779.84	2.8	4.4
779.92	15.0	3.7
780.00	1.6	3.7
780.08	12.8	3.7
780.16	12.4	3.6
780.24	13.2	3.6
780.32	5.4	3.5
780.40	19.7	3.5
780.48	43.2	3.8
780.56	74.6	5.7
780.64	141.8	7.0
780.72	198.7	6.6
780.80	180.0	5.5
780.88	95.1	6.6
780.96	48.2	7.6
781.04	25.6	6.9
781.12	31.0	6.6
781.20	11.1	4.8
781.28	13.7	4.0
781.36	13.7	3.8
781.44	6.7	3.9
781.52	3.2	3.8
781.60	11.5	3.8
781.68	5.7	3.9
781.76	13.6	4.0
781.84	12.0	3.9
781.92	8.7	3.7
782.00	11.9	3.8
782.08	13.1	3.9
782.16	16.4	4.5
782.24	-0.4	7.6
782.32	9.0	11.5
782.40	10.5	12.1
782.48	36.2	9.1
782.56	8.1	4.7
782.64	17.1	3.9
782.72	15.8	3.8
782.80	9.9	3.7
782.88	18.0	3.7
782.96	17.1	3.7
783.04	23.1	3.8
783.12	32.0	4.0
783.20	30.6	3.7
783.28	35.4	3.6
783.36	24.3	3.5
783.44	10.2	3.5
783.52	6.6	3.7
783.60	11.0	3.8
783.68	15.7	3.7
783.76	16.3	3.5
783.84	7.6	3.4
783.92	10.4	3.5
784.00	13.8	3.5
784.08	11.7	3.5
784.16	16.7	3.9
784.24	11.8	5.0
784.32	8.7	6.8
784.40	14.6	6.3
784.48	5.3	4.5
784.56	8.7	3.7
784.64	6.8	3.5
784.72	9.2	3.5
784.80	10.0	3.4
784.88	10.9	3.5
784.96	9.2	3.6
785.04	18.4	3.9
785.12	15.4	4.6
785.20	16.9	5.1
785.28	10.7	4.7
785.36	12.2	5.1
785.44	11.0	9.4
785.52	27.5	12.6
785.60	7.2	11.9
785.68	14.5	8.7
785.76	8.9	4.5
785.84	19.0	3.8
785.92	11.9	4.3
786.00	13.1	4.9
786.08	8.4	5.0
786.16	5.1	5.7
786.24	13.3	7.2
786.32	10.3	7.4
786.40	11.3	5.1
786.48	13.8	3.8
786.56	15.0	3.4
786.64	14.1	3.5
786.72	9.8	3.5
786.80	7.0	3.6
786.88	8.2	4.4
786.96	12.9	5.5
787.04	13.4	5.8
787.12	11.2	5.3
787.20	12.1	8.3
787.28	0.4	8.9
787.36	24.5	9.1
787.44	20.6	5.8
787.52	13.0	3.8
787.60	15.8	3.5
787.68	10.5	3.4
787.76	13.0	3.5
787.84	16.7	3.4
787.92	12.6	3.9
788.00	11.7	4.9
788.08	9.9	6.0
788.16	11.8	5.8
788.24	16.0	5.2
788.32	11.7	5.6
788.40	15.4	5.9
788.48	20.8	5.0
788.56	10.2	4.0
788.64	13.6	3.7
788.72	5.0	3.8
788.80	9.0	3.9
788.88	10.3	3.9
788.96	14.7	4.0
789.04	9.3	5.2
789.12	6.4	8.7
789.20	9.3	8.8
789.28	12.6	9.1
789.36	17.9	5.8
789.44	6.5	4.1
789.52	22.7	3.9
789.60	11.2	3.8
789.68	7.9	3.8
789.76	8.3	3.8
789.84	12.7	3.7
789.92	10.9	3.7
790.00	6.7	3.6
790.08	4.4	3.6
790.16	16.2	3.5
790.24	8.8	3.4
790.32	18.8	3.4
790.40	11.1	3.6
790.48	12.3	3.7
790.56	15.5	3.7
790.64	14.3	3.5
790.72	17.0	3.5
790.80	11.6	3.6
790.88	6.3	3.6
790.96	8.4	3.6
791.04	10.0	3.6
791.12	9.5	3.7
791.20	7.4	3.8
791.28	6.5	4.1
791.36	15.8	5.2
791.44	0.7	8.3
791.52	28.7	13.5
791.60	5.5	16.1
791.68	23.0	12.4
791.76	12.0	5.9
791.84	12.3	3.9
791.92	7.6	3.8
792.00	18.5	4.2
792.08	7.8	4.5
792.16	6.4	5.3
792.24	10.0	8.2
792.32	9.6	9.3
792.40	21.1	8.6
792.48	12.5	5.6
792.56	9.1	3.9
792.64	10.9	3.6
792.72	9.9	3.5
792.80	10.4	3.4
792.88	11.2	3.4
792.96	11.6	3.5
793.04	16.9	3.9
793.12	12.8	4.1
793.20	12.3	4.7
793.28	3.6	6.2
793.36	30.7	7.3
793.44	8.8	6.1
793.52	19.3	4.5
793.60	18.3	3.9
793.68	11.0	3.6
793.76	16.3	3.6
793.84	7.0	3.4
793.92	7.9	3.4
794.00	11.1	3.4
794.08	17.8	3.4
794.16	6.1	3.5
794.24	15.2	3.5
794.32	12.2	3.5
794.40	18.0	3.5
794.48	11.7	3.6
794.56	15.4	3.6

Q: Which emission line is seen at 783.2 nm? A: [N II]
